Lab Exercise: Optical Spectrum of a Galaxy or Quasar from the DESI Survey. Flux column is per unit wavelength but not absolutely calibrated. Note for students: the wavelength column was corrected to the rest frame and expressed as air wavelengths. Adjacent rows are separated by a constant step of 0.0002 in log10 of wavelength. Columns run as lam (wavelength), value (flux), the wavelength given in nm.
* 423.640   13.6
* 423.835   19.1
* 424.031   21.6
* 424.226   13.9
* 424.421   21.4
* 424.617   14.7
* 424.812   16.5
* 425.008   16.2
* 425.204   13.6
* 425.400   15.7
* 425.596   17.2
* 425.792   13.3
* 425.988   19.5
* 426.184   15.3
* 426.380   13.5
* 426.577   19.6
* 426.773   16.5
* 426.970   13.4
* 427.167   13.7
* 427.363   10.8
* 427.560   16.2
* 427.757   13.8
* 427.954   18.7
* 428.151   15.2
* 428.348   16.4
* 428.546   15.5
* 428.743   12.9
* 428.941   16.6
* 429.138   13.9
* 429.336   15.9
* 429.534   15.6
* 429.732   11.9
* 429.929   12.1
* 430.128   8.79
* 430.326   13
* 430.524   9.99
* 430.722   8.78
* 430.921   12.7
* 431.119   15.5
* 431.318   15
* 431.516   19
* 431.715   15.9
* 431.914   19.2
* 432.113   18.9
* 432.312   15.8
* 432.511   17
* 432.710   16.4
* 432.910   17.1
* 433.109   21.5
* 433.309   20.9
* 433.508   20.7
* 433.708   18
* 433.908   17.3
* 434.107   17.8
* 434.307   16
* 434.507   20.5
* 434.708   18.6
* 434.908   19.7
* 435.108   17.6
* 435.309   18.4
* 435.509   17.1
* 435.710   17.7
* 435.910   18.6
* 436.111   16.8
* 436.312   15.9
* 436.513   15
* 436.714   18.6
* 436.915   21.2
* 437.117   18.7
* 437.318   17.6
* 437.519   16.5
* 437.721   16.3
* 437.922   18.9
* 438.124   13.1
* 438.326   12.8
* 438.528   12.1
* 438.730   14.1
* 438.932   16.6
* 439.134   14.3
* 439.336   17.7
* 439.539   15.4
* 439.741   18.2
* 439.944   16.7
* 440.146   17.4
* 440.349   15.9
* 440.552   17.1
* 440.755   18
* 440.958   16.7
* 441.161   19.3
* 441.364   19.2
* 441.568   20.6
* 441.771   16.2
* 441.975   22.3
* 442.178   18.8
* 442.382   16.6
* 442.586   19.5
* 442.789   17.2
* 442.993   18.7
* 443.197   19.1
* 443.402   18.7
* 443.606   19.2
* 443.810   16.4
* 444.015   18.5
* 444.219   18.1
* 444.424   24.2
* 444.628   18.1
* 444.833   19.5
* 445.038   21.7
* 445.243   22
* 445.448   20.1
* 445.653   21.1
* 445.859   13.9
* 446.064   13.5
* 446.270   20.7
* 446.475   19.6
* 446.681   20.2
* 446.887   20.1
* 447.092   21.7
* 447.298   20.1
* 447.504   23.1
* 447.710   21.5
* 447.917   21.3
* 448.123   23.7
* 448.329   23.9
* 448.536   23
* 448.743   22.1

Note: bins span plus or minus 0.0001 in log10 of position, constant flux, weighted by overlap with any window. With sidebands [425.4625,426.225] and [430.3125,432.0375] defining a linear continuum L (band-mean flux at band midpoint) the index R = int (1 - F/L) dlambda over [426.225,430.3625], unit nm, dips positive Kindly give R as 0.27 nm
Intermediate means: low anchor 16.4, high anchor 14.5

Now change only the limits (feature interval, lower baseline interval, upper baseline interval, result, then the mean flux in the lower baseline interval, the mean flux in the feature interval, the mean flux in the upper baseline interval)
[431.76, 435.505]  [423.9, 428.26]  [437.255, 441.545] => -0.49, 15.9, 18.3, 16.4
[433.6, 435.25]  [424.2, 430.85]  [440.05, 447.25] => -0.17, 14.7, 18.2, 18.9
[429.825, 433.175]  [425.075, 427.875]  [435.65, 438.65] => 0.18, 15.2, 15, 16.6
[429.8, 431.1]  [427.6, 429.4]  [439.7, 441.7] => 0.38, 15.4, 11.2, 17.9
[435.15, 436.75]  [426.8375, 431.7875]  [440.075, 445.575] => -0.08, 14.1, 17.2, 18.9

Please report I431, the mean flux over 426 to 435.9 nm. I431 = 16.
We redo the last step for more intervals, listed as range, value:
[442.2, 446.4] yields 18.8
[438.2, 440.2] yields 15.5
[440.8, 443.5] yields 18.7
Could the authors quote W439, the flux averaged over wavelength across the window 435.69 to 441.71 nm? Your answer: 16.9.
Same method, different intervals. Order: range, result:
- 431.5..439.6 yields 17.3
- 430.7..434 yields 17.2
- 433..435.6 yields 18.8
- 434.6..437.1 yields 18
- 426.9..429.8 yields 14.7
